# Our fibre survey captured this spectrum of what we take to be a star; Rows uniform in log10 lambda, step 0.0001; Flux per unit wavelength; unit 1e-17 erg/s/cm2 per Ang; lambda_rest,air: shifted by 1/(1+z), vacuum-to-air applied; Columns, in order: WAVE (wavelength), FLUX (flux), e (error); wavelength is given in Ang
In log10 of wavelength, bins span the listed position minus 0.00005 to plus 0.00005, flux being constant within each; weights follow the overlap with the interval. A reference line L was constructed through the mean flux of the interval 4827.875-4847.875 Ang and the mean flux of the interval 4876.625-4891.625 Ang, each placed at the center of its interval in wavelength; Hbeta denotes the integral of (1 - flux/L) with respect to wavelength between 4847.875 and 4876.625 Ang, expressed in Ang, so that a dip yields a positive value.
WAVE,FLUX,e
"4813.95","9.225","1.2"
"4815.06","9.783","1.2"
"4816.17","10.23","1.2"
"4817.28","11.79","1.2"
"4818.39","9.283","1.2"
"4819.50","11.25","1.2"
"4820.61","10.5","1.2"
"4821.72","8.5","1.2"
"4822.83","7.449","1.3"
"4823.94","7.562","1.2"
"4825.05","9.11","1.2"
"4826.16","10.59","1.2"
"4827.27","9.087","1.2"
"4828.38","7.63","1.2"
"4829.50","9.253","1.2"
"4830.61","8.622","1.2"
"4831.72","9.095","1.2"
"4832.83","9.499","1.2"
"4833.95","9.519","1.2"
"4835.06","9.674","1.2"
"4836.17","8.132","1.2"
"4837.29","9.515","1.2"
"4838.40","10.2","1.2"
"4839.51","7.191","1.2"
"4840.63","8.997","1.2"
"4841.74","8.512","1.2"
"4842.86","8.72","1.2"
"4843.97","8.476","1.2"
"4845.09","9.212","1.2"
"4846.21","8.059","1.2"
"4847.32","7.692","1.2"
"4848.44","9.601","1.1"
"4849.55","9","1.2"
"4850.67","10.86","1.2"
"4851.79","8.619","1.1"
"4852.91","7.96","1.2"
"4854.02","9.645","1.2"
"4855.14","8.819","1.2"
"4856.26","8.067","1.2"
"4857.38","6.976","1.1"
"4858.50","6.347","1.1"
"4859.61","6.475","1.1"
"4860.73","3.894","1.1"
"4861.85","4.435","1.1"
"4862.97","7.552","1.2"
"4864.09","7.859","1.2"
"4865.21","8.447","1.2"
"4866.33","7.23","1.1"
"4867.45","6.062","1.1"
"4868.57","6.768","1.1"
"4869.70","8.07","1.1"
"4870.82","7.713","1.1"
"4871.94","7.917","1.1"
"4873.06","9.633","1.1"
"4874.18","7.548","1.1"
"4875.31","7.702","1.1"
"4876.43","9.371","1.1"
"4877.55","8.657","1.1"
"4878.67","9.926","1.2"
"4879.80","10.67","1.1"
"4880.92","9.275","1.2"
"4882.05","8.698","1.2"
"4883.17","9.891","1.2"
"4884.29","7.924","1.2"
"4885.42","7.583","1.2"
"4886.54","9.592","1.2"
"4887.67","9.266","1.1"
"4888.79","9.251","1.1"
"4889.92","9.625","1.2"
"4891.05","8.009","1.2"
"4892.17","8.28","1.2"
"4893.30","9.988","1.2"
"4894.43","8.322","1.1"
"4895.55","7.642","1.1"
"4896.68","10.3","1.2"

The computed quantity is 3.8 Ang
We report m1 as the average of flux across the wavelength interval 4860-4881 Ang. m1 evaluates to 7.78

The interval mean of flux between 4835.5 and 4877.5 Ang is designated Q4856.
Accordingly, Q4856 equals 8.05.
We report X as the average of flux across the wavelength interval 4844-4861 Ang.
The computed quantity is 8.16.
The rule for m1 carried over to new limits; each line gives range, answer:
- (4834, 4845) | 8.88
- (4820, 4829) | 8.82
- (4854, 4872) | 7.1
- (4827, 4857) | 8.86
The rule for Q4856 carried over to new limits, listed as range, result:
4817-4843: 9.13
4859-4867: 6.55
